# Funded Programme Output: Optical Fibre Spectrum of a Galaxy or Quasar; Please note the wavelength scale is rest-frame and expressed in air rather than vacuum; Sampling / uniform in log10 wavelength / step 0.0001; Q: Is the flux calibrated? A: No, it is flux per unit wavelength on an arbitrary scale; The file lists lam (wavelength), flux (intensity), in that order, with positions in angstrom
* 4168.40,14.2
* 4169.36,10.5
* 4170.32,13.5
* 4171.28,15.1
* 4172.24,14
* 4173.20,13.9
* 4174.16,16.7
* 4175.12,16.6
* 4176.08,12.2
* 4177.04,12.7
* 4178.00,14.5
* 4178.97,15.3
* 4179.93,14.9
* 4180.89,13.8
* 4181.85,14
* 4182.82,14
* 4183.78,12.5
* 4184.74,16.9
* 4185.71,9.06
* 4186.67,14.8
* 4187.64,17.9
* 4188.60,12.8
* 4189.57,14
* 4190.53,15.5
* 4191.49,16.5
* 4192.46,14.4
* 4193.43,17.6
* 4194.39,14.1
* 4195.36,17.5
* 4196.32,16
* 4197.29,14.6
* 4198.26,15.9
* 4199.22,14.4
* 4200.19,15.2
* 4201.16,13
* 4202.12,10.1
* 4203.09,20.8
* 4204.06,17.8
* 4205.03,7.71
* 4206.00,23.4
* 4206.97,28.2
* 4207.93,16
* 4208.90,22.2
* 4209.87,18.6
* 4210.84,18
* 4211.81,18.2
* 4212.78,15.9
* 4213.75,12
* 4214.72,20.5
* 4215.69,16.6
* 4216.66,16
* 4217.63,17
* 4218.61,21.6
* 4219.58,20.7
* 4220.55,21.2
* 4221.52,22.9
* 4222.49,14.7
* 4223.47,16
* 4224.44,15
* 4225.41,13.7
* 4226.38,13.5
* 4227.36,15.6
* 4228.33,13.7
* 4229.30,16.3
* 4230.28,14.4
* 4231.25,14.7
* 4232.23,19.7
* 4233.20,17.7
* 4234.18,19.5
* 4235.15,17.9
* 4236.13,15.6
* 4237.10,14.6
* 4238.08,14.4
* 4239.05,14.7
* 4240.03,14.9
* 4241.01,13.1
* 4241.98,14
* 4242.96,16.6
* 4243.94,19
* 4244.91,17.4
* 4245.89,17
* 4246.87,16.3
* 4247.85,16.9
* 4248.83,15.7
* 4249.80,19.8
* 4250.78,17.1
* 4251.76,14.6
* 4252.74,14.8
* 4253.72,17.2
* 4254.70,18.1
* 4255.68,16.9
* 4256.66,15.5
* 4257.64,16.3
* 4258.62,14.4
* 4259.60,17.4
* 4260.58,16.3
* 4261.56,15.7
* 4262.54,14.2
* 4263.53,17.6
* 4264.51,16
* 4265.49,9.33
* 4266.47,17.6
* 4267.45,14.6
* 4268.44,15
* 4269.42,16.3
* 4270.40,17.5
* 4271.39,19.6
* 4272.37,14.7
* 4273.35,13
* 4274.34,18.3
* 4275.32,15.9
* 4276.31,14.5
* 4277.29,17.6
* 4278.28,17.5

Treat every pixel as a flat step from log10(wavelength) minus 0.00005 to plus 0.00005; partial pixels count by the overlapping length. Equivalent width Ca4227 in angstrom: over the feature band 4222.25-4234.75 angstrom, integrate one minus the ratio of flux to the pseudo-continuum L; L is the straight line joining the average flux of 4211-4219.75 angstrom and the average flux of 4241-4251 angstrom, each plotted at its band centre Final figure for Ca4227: 1.0 angstrom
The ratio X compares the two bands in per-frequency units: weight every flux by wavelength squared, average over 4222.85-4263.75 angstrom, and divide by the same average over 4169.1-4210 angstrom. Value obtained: 1.1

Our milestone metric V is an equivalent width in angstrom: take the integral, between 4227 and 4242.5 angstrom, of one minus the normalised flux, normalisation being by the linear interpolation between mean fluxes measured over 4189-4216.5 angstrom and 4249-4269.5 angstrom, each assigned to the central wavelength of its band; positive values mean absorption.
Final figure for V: 0.5 angstrom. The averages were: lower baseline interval 16.6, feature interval 15.7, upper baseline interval 15.9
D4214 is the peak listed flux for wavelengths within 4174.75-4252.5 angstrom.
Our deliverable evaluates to 28.2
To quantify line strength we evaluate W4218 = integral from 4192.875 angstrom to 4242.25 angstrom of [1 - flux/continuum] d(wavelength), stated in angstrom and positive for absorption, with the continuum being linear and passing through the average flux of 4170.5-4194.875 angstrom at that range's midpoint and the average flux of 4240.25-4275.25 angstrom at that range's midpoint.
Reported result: -4.4 angstrom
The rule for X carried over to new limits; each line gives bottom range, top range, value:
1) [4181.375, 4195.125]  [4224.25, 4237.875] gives 1.11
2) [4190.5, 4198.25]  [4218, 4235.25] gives 1.10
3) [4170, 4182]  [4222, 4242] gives 1.10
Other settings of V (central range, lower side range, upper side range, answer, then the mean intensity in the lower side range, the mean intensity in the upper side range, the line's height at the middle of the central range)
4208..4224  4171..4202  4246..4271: -3.1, 14.6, 16.1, 15.2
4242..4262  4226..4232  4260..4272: -1.4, 14.9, 15.8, 15.5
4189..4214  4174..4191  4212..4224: -0.4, 14.3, 17.9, 16.2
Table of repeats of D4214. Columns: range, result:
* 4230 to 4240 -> 19.7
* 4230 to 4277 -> 19.8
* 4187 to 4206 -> 23.4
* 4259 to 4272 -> 19.6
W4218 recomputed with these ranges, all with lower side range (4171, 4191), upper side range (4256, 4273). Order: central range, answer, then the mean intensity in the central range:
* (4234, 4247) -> -0.5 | 16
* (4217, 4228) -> -1.7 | 17.4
